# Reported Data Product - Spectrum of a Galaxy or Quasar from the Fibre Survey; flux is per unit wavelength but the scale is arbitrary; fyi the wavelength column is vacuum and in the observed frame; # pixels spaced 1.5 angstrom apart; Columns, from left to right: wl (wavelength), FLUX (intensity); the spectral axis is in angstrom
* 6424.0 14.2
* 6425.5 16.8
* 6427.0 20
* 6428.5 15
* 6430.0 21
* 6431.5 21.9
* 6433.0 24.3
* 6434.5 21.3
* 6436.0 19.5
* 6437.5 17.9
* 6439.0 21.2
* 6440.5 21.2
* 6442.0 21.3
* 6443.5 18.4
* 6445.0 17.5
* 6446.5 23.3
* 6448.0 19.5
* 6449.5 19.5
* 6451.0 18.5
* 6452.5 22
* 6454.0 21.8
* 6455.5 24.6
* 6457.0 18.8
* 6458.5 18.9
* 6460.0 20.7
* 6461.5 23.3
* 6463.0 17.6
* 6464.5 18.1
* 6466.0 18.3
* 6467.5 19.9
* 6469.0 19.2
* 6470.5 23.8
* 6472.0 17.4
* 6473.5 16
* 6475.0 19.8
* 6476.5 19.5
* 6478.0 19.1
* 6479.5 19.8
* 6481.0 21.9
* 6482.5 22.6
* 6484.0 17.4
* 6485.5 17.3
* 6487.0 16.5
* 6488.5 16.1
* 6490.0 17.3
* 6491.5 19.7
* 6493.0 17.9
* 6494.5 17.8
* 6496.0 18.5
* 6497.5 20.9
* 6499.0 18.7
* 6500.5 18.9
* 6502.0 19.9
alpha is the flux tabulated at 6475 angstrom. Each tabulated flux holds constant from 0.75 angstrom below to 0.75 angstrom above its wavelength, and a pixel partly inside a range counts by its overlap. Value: 19.8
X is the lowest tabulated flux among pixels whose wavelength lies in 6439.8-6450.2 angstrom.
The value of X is 17.5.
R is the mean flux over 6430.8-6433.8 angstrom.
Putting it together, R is 23.1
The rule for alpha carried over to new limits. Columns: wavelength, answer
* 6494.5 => 17.8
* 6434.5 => 21.3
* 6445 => 17.5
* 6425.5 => 16.8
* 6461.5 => 23.3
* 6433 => 24.3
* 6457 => 18.8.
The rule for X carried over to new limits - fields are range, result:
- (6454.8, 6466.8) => 17.6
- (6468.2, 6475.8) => 16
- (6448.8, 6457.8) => 18.5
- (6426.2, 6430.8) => 15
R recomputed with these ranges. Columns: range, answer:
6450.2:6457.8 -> 21.1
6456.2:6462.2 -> 20.4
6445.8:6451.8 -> 20.2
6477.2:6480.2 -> 19.4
